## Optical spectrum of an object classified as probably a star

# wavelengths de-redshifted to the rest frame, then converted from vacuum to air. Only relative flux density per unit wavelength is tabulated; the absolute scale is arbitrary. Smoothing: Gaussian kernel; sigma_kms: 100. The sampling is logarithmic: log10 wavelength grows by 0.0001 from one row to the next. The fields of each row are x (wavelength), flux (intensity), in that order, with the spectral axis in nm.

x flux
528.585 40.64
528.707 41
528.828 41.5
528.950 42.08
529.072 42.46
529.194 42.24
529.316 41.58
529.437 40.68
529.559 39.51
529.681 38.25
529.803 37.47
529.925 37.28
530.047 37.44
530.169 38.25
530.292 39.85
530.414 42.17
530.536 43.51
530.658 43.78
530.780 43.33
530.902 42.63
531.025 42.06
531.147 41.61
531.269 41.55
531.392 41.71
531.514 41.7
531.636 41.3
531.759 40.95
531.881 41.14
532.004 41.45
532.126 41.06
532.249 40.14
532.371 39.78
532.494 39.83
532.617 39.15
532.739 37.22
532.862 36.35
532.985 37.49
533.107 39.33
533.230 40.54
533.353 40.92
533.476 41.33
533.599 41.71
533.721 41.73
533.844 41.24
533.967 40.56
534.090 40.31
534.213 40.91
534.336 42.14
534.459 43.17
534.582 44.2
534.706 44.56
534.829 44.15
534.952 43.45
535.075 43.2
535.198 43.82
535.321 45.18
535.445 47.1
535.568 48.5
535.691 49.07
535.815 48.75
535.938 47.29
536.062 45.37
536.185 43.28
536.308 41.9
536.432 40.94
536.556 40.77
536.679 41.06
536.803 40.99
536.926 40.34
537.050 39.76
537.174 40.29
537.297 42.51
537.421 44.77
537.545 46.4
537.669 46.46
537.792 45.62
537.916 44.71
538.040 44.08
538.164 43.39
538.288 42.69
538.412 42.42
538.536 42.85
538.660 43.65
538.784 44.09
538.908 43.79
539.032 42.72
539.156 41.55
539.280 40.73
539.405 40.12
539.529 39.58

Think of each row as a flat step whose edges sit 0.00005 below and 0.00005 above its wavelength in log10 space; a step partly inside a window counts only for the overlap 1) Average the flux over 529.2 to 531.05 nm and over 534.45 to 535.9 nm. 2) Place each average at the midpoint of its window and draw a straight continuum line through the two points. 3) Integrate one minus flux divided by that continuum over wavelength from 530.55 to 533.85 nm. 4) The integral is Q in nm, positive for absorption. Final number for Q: 0.14 nm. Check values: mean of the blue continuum 40.5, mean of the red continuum 45.5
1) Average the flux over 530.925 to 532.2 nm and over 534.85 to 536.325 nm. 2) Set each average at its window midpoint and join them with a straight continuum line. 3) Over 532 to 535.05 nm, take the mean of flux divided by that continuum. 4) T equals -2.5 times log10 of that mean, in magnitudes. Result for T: 0.07 mag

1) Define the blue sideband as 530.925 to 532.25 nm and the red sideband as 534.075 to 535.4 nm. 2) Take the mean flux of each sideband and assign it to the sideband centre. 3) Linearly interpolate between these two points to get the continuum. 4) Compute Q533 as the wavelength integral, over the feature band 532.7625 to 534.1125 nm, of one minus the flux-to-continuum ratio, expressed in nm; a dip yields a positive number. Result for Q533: 0.08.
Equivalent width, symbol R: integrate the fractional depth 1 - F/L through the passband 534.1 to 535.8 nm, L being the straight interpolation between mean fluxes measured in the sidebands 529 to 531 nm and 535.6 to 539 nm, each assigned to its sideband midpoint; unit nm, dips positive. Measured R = -0.07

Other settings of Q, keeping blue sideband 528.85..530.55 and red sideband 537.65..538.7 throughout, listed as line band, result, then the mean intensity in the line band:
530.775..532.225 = -0.024 nm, 41.6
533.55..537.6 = -0.055 nm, 43.3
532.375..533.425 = 0.066 nm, 38.9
